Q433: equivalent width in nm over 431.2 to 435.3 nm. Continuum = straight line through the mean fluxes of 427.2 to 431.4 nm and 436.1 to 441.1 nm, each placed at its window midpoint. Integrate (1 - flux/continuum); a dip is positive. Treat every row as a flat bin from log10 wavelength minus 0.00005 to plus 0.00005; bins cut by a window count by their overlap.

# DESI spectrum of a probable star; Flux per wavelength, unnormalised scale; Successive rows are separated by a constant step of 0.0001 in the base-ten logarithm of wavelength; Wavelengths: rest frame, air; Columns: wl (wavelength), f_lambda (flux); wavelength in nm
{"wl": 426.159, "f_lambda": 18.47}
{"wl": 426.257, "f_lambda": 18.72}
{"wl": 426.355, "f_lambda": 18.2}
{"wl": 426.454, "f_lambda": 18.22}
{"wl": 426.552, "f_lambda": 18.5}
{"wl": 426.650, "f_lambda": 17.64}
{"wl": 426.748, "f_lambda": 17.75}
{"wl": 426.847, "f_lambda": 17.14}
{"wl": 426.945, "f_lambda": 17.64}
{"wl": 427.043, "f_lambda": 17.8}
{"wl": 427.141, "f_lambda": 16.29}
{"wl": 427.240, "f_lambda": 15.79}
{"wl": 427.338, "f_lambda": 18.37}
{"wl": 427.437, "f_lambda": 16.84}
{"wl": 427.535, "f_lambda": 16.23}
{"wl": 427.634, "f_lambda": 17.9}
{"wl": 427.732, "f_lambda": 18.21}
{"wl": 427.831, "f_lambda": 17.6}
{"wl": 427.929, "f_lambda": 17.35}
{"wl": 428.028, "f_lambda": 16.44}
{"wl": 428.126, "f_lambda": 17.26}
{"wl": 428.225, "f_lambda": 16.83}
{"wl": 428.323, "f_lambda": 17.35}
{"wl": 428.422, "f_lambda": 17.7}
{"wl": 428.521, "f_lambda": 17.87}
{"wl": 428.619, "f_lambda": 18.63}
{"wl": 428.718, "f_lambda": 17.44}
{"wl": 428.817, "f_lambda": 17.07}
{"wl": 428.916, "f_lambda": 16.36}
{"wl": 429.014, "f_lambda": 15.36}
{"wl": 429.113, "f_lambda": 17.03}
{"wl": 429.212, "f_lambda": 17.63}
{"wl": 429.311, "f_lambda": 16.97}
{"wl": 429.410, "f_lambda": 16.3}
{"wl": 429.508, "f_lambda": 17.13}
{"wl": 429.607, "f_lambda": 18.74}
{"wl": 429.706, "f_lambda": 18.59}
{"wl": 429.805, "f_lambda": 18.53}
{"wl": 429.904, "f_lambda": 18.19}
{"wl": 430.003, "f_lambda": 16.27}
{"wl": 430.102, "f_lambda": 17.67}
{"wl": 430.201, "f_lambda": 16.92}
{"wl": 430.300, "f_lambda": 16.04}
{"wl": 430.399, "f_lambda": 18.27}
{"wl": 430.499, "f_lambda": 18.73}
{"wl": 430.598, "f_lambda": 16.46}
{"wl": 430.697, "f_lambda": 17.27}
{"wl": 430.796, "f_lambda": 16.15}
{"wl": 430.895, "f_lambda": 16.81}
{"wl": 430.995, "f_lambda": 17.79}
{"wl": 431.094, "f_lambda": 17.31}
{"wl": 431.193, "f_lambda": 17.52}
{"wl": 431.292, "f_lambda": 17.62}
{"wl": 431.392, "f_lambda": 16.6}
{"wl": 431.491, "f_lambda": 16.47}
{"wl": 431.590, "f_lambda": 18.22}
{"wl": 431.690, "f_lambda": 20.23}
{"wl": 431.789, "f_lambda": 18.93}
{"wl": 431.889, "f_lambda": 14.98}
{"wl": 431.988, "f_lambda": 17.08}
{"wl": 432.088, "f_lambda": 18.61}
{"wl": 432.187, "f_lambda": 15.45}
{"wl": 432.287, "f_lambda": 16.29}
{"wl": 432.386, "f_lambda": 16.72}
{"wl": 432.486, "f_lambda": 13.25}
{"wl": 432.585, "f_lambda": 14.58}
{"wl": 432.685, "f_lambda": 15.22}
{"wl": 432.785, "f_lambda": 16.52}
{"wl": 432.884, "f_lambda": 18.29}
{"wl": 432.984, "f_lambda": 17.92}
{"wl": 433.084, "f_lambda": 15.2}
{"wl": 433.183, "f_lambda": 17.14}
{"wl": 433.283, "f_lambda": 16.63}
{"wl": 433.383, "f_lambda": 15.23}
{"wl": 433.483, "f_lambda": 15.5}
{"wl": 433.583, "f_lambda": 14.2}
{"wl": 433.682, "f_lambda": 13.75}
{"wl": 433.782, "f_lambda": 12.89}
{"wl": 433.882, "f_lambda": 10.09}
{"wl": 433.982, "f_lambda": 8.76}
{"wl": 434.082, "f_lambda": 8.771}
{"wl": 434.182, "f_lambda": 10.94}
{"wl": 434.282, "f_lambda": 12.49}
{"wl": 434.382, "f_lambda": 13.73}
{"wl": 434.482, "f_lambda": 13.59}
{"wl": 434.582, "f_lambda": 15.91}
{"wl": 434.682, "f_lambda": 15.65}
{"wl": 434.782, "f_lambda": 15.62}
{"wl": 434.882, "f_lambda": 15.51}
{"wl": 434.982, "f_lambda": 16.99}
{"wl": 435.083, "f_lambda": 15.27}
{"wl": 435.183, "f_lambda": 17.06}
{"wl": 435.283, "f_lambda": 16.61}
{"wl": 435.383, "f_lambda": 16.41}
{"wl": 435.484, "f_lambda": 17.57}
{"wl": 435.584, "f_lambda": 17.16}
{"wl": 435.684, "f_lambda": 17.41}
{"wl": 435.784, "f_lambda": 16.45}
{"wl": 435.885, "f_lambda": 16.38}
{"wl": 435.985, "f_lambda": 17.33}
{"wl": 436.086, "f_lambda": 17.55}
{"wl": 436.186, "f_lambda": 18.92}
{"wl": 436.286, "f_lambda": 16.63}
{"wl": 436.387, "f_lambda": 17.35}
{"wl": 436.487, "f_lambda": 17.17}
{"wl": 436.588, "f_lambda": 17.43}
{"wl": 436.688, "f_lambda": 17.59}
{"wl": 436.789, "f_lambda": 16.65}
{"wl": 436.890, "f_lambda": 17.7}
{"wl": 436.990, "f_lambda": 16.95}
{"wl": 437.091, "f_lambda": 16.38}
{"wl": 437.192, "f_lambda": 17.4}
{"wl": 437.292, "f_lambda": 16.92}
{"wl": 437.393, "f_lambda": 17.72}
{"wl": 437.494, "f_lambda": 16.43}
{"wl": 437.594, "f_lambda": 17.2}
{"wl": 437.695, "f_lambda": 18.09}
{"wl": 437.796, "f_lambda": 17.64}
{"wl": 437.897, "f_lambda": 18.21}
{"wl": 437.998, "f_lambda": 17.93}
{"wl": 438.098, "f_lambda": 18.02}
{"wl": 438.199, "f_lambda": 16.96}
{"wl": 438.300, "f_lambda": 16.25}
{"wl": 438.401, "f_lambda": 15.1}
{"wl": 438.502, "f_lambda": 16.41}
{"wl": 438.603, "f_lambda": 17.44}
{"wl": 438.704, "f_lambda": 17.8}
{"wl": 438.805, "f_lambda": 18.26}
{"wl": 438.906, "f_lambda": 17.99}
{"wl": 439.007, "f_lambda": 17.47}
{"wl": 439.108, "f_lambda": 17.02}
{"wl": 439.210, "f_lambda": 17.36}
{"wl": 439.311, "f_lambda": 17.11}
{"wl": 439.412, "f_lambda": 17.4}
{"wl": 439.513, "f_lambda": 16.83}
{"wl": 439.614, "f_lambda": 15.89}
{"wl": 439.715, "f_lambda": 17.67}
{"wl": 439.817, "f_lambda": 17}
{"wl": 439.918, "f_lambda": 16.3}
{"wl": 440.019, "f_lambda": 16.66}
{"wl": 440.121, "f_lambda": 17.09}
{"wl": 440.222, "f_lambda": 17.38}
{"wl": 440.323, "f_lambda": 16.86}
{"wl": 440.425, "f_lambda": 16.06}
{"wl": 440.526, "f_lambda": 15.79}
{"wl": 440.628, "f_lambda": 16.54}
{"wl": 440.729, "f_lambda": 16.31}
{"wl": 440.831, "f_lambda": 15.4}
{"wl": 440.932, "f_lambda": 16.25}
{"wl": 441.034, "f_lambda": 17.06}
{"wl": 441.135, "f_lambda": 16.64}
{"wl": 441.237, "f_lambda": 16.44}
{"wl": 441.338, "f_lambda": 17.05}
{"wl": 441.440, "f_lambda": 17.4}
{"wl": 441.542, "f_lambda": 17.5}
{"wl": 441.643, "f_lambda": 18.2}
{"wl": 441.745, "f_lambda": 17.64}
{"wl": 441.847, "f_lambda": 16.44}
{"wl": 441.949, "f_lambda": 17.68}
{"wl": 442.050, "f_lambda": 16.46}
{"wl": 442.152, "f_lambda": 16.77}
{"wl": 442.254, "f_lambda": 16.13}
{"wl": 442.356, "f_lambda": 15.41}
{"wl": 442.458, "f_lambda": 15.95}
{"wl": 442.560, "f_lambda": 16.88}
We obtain 0.43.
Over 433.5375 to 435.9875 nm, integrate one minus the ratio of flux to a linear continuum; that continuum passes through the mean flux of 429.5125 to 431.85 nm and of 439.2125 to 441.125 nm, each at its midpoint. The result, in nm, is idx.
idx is 0.37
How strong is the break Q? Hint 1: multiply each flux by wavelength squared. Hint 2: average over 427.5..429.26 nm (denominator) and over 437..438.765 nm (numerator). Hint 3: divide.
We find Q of 1.04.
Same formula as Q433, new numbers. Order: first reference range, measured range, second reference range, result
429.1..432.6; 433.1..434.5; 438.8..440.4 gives 0.33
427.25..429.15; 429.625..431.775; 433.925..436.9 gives -0.11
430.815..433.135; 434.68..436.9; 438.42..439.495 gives 0.03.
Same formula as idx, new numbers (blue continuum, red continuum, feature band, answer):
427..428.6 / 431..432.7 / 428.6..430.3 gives -0.02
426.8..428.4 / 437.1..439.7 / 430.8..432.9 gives 0.05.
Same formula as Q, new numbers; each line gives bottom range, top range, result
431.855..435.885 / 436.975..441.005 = 1.14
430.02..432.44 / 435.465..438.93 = 1.03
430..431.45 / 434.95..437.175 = 1.02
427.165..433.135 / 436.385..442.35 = 1.04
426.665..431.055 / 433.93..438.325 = 0.97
